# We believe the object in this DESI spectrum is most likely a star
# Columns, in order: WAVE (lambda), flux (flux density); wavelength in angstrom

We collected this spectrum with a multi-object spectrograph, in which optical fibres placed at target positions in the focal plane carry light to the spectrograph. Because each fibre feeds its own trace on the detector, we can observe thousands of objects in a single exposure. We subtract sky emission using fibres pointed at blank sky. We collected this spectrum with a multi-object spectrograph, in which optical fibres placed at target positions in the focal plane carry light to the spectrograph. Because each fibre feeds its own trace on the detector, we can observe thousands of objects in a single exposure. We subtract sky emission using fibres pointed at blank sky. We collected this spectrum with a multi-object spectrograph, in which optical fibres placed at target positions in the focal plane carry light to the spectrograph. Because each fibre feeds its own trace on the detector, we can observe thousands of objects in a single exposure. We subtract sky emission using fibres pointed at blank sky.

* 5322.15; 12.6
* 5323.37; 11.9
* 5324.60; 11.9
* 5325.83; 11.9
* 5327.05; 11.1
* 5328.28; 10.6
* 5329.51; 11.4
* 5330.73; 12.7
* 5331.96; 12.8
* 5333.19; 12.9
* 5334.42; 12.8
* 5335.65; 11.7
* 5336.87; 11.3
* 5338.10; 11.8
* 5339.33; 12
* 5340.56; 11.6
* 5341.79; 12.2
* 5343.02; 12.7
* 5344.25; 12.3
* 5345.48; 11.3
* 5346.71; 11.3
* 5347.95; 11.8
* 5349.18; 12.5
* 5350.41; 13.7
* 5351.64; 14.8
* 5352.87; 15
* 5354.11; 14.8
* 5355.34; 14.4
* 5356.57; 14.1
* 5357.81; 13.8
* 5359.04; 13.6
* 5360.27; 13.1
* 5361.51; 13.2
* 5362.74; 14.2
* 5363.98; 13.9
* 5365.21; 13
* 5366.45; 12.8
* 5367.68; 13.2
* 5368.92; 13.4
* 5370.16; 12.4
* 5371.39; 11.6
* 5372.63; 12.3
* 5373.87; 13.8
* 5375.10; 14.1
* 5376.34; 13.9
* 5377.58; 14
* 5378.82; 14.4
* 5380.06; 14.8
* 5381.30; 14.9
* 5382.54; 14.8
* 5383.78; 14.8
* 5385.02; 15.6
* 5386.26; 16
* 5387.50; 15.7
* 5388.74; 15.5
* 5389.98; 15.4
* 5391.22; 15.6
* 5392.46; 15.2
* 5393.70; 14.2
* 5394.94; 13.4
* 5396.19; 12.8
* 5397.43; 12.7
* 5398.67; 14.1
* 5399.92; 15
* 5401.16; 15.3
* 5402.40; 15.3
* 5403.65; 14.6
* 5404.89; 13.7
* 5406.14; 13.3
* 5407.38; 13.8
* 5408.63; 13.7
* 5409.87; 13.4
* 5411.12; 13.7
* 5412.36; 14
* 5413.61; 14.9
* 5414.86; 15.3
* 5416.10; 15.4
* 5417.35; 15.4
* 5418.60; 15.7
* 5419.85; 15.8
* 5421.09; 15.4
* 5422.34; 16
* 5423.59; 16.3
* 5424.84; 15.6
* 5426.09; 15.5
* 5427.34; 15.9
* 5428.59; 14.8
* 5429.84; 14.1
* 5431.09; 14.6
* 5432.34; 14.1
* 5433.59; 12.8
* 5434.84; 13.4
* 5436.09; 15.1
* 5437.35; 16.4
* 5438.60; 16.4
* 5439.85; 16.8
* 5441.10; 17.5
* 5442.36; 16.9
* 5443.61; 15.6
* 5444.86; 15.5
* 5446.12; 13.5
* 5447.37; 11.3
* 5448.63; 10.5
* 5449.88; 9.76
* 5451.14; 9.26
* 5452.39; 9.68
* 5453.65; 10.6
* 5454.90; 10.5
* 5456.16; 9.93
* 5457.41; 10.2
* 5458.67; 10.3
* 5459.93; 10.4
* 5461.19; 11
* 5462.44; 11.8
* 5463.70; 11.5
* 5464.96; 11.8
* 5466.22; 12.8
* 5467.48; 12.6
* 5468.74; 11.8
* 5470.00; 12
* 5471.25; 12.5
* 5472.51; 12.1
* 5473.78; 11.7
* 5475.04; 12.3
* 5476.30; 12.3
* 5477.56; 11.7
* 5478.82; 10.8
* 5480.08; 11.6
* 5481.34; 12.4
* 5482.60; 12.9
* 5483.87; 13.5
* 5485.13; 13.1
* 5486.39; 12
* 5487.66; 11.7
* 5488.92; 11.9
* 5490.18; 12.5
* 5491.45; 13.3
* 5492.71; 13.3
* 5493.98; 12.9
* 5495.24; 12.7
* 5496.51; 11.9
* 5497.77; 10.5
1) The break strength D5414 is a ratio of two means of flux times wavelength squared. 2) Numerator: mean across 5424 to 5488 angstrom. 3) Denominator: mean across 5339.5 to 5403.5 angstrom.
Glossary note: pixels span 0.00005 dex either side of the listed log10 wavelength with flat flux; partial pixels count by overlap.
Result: 1.0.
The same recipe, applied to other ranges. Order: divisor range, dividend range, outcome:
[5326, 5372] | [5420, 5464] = 1.09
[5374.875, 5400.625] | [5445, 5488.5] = 0.82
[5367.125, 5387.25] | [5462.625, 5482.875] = 0.89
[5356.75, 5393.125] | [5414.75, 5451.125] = 1.07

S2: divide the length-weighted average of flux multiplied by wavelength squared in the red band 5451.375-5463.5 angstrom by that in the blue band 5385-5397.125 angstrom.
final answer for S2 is 0.72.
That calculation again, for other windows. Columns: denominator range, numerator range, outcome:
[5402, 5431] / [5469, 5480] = 0.82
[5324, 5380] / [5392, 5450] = 1.16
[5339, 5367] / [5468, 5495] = 0.98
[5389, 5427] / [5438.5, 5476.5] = 0.85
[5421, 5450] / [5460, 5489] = 0.83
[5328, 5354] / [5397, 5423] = 1.21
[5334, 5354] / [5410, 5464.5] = 1.13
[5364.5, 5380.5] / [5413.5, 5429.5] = 1.18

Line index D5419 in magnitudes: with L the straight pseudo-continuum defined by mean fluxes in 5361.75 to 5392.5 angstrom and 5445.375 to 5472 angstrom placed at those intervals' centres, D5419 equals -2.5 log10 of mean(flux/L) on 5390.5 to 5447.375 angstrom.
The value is -0.18 mag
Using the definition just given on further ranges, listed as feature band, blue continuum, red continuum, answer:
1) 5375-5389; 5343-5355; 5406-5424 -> -0.07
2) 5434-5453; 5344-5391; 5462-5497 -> -0.09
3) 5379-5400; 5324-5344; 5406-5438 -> -0.07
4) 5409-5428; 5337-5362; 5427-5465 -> -0.17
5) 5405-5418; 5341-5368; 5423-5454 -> -0.03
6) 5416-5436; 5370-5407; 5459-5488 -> -0.13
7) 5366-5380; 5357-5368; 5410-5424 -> 0.04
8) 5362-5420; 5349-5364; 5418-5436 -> 0.02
